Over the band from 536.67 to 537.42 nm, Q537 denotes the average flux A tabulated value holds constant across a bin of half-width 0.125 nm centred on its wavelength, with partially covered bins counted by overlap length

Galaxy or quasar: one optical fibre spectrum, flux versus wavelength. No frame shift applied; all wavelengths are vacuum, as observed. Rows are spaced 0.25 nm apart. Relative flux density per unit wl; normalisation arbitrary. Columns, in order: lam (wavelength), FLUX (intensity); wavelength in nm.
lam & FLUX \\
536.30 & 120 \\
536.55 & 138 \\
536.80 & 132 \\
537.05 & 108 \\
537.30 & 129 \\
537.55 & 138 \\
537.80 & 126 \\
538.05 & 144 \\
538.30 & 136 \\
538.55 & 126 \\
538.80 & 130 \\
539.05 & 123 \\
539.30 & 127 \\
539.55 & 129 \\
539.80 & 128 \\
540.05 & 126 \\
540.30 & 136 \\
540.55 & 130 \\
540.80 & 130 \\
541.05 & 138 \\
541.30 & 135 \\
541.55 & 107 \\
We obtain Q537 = 123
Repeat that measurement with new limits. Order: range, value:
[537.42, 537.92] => 132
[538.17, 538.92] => 131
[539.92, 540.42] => 131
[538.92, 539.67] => 126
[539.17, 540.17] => 127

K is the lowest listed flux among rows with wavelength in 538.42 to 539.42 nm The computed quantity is 123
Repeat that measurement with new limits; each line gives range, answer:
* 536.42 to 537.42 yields 108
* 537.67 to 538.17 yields 126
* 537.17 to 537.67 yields 129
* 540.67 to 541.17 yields 130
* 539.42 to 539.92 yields 128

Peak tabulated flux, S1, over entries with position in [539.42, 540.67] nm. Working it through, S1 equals 136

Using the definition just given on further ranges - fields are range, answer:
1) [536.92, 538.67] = 144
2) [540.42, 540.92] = 130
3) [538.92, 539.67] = 129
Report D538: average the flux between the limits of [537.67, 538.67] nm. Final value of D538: 133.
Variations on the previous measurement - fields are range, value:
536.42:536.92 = 135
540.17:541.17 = 133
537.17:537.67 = 133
